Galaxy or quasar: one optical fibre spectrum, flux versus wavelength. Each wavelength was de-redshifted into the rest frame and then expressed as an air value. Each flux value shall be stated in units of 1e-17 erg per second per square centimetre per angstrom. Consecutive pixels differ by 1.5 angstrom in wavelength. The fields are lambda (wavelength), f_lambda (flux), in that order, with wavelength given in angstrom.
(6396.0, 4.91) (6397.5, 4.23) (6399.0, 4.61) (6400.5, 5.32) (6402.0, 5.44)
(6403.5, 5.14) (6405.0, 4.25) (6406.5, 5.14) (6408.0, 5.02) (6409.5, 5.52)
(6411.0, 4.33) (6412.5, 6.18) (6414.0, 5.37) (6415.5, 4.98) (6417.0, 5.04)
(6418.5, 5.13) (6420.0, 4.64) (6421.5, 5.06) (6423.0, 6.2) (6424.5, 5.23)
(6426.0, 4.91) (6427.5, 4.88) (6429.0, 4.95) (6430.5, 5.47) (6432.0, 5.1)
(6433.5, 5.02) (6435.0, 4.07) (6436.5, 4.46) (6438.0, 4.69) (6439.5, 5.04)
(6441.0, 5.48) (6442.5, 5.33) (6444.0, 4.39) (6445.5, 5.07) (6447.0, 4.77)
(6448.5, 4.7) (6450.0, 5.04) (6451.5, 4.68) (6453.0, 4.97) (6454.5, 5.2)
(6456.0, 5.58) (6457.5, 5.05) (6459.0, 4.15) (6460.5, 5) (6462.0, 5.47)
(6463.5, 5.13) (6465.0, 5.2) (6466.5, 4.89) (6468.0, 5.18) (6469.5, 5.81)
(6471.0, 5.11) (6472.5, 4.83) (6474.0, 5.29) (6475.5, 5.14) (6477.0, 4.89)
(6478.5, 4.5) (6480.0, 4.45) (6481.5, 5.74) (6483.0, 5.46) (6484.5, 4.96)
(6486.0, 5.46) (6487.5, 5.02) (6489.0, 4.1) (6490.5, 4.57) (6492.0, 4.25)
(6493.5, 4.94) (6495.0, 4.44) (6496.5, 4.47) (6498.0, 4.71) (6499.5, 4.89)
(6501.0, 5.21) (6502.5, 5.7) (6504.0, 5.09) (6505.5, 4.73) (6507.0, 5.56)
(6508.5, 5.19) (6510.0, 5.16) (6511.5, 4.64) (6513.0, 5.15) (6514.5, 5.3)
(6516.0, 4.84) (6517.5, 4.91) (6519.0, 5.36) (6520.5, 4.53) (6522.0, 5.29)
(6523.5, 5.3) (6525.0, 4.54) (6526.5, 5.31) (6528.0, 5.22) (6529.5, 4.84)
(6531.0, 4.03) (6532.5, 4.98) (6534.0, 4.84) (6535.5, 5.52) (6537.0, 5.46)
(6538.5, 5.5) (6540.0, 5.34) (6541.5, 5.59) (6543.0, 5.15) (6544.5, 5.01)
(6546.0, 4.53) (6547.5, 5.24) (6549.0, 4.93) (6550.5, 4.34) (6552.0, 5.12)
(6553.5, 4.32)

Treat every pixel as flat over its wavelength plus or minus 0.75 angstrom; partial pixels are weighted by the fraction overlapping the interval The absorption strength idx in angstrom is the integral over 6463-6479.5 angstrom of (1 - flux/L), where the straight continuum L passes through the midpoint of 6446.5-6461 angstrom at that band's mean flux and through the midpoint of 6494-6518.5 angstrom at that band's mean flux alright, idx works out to -0.4 angstrom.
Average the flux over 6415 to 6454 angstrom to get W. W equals 4.97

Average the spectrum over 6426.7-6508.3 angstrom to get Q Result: 4.97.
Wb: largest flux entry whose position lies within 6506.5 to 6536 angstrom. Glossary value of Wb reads 5.56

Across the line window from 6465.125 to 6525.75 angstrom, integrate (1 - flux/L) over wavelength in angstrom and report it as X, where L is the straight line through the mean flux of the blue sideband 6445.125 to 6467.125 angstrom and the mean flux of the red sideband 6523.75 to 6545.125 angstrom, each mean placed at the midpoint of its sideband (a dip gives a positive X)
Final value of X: 0.7 angstrom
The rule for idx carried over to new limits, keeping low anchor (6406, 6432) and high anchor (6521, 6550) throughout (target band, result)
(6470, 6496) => 1.1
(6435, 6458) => 1.0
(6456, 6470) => 0.1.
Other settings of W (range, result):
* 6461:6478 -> 5.16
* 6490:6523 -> 4.96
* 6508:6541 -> 5.06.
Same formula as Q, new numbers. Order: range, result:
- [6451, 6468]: 5.04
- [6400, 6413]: 5.13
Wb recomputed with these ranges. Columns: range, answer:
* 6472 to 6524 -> 5.74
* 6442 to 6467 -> 5.58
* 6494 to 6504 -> 5.7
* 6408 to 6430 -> 6.2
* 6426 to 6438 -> 5.47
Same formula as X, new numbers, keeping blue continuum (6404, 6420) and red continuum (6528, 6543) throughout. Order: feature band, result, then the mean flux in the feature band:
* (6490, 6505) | 0.8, 4.83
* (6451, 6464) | 0.2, 5.03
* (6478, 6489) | 0.2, 5.03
